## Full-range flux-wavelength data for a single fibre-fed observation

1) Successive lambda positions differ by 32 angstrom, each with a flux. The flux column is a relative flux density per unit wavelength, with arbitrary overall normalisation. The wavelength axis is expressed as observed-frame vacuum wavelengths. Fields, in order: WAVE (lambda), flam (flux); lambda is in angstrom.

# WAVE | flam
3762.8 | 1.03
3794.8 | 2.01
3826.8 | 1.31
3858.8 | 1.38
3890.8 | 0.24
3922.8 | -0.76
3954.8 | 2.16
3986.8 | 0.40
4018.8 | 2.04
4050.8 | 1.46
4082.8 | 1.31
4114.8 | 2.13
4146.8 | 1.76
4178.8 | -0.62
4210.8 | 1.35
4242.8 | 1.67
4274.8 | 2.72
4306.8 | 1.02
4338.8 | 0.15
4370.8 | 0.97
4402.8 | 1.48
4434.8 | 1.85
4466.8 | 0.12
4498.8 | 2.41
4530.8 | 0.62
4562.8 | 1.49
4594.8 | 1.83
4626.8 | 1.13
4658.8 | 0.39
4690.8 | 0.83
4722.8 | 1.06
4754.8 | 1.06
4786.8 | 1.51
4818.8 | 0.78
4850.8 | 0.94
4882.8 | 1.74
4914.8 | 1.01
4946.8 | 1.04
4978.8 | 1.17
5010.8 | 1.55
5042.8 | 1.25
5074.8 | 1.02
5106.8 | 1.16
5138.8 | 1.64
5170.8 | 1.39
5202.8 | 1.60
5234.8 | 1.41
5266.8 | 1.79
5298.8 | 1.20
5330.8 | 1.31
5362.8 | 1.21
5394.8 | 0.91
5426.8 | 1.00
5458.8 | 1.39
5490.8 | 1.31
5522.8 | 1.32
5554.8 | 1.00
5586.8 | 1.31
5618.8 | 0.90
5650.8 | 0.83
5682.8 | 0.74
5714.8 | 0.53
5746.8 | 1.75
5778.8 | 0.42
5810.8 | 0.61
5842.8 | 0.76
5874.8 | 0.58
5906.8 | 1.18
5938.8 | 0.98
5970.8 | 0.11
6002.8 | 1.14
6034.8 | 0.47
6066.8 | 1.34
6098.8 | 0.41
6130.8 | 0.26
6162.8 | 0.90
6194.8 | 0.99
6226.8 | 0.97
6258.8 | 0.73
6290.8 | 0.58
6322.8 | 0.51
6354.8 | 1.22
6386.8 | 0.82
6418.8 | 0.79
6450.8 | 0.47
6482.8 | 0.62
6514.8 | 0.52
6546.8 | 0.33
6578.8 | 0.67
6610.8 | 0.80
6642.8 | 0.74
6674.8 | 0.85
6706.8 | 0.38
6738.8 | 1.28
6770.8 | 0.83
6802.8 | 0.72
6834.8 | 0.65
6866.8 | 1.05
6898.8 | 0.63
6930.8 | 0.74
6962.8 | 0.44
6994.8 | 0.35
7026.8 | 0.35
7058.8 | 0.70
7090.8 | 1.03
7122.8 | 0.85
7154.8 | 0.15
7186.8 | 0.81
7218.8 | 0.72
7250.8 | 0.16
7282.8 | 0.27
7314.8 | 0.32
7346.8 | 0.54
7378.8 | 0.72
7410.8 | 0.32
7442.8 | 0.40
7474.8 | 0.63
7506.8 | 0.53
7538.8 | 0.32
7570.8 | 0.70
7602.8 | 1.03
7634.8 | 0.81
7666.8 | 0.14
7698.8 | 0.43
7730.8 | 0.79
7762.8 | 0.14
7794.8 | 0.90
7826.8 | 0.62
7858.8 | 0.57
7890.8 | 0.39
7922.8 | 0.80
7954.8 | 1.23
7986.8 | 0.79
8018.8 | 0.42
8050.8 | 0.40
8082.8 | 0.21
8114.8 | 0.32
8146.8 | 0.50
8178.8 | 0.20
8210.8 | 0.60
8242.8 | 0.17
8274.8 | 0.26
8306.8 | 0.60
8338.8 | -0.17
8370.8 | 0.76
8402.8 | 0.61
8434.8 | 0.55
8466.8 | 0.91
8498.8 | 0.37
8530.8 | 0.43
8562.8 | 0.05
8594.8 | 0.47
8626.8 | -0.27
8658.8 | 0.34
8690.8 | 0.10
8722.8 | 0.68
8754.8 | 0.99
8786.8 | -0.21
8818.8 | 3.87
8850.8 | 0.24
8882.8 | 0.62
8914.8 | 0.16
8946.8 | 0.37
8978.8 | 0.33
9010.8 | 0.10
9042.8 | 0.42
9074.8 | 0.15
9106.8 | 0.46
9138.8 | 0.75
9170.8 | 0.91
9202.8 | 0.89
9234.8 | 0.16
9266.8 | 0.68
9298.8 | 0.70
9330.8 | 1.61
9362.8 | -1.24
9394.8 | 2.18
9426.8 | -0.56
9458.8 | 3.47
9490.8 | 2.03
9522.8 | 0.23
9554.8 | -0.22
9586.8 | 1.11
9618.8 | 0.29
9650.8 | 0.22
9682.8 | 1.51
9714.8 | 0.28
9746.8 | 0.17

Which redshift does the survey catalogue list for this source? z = 1.36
